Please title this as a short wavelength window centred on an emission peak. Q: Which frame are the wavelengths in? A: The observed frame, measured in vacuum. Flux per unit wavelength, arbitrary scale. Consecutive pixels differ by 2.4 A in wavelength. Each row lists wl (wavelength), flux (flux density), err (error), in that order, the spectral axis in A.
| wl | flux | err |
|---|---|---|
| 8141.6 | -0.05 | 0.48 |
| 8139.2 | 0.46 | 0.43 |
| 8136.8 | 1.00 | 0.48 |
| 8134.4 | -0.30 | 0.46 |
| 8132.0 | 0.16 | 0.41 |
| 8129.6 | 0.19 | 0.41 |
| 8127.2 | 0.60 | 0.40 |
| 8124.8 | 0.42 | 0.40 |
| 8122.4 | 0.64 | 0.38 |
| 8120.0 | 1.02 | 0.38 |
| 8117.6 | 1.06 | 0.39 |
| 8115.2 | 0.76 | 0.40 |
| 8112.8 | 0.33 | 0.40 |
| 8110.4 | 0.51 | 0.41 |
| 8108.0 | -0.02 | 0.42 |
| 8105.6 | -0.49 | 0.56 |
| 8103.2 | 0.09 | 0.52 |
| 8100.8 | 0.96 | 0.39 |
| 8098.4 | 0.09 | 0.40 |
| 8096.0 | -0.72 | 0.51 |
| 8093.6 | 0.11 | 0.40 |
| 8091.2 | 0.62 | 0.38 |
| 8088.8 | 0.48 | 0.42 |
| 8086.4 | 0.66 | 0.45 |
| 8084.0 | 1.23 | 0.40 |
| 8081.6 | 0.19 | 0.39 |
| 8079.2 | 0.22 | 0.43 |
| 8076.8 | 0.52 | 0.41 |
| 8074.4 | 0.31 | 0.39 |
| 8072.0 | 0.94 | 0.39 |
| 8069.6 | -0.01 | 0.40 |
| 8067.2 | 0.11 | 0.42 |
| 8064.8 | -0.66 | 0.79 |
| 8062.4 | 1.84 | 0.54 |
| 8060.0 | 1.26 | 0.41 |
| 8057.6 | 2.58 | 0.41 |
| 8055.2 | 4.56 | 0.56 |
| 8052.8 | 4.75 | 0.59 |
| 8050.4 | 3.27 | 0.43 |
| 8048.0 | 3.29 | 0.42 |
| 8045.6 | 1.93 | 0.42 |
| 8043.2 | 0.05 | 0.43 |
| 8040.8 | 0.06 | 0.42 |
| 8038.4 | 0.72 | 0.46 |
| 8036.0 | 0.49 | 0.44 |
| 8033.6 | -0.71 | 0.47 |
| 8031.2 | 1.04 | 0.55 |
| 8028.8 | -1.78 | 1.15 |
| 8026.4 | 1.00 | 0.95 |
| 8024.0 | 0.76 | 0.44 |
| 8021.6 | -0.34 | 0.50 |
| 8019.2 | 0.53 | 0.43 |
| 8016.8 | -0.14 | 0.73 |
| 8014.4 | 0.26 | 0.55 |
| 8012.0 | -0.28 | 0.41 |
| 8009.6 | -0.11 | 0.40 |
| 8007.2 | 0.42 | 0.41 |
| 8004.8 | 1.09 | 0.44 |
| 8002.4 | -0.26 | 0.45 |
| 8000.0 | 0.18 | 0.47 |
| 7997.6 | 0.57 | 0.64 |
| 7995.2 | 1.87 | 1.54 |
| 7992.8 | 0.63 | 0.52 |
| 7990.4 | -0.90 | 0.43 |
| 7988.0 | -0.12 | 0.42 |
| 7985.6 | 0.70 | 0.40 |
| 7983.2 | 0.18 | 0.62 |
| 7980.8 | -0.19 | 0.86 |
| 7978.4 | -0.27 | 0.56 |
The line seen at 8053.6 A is [O II] 3727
